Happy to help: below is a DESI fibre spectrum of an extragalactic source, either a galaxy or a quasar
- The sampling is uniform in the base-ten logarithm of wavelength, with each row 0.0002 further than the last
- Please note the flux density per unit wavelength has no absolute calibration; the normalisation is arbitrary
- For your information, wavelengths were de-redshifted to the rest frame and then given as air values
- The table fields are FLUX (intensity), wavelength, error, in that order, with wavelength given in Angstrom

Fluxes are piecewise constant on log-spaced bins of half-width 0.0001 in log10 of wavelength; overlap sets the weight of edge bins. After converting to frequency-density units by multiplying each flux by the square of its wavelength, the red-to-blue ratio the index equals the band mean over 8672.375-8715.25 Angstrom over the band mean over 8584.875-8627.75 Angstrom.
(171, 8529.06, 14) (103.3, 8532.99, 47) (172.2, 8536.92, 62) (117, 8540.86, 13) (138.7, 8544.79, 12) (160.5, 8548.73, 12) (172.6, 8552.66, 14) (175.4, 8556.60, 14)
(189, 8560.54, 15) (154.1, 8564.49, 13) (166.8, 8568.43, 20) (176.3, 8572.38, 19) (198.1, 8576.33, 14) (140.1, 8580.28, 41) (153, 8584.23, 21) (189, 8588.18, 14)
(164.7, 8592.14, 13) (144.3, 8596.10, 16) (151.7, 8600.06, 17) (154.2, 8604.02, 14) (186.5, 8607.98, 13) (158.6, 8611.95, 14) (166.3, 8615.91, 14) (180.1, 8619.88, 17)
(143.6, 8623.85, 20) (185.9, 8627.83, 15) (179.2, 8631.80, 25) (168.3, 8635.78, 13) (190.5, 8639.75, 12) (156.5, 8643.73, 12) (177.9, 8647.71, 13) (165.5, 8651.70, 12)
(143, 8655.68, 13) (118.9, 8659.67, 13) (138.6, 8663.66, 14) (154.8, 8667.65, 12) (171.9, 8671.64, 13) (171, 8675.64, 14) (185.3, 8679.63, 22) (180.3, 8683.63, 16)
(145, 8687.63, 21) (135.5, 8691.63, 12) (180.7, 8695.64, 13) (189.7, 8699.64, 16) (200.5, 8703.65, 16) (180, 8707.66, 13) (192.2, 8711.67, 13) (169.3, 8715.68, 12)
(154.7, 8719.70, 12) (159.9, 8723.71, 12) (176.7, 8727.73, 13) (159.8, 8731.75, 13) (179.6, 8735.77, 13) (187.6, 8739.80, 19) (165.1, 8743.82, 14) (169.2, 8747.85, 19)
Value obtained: 1.1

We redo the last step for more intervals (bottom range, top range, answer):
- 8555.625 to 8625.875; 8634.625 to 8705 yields 1.01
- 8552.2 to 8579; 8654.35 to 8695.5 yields 0.91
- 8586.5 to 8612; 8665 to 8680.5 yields 1.04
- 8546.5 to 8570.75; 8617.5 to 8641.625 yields 1.05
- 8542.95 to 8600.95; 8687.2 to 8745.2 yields 1.08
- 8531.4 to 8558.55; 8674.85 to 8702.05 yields 1.18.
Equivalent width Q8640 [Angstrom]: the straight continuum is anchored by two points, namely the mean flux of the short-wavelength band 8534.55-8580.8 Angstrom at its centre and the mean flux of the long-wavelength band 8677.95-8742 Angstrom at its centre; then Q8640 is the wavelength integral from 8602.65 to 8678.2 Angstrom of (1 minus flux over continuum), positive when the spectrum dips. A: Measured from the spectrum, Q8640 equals 2.2 Angstrom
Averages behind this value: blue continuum 164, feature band 164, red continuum 173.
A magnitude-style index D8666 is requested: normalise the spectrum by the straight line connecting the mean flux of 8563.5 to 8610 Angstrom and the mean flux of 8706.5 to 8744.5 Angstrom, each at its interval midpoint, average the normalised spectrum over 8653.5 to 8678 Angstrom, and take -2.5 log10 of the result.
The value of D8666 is 0.13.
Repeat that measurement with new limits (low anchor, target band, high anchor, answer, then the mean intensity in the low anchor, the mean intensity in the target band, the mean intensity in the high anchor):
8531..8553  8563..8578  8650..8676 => -0.205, 142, 174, 151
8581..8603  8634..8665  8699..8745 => 0.059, 159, 158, 176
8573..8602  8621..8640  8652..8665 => -0.168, 164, 172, 137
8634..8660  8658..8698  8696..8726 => 0.076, 163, 159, 178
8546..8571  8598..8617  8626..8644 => 0.073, 169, 163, 178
